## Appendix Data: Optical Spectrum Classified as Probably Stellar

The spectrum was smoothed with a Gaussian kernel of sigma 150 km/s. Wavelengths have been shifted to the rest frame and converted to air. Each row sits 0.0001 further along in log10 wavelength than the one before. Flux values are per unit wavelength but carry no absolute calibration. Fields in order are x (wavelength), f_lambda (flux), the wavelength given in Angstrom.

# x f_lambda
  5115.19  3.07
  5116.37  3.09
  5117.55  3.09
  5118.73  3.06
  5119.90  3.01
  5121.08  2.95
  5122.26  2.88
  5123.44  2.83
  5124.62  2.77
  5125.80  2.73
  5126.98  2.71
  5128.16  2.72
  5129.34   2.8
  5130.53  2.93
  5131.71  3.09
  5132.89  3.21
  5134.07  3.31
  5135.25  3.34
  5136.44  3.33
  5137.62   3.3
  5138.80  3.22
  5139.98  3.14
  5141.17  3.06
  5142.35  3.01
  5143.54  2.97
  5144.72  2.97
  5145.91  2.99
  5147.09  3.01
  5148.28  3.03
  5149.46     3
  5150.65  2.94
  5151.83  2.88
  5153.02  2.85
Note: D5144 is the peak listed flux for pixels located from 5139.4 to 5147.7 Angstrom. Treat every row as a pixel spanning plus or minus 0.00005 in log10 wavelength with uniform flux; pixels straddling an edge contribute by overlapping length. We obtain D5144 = 3.14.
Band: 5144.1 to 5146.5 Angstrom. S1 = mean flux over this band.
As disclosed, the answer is 2.98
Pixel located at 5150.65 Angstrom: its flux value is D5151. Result 2.94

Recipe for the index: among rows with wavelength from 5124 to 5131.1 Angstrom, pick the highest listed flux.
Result 2.93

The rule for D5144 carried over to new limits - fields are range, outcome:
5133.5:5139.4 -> 3.34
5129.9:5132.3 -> 3.09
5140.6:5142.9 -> 3.06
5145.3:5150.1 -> 3.03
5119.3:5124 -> 3.01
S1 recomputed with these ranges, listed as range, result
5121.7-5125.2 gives 2.83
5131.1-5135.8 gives 3.24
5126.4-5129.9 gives 2.74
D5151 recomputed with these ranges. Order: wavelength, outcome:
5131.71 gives 3.09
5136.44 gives 3.33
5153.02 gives 2.85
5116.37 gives 3.09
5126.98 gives 2.71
